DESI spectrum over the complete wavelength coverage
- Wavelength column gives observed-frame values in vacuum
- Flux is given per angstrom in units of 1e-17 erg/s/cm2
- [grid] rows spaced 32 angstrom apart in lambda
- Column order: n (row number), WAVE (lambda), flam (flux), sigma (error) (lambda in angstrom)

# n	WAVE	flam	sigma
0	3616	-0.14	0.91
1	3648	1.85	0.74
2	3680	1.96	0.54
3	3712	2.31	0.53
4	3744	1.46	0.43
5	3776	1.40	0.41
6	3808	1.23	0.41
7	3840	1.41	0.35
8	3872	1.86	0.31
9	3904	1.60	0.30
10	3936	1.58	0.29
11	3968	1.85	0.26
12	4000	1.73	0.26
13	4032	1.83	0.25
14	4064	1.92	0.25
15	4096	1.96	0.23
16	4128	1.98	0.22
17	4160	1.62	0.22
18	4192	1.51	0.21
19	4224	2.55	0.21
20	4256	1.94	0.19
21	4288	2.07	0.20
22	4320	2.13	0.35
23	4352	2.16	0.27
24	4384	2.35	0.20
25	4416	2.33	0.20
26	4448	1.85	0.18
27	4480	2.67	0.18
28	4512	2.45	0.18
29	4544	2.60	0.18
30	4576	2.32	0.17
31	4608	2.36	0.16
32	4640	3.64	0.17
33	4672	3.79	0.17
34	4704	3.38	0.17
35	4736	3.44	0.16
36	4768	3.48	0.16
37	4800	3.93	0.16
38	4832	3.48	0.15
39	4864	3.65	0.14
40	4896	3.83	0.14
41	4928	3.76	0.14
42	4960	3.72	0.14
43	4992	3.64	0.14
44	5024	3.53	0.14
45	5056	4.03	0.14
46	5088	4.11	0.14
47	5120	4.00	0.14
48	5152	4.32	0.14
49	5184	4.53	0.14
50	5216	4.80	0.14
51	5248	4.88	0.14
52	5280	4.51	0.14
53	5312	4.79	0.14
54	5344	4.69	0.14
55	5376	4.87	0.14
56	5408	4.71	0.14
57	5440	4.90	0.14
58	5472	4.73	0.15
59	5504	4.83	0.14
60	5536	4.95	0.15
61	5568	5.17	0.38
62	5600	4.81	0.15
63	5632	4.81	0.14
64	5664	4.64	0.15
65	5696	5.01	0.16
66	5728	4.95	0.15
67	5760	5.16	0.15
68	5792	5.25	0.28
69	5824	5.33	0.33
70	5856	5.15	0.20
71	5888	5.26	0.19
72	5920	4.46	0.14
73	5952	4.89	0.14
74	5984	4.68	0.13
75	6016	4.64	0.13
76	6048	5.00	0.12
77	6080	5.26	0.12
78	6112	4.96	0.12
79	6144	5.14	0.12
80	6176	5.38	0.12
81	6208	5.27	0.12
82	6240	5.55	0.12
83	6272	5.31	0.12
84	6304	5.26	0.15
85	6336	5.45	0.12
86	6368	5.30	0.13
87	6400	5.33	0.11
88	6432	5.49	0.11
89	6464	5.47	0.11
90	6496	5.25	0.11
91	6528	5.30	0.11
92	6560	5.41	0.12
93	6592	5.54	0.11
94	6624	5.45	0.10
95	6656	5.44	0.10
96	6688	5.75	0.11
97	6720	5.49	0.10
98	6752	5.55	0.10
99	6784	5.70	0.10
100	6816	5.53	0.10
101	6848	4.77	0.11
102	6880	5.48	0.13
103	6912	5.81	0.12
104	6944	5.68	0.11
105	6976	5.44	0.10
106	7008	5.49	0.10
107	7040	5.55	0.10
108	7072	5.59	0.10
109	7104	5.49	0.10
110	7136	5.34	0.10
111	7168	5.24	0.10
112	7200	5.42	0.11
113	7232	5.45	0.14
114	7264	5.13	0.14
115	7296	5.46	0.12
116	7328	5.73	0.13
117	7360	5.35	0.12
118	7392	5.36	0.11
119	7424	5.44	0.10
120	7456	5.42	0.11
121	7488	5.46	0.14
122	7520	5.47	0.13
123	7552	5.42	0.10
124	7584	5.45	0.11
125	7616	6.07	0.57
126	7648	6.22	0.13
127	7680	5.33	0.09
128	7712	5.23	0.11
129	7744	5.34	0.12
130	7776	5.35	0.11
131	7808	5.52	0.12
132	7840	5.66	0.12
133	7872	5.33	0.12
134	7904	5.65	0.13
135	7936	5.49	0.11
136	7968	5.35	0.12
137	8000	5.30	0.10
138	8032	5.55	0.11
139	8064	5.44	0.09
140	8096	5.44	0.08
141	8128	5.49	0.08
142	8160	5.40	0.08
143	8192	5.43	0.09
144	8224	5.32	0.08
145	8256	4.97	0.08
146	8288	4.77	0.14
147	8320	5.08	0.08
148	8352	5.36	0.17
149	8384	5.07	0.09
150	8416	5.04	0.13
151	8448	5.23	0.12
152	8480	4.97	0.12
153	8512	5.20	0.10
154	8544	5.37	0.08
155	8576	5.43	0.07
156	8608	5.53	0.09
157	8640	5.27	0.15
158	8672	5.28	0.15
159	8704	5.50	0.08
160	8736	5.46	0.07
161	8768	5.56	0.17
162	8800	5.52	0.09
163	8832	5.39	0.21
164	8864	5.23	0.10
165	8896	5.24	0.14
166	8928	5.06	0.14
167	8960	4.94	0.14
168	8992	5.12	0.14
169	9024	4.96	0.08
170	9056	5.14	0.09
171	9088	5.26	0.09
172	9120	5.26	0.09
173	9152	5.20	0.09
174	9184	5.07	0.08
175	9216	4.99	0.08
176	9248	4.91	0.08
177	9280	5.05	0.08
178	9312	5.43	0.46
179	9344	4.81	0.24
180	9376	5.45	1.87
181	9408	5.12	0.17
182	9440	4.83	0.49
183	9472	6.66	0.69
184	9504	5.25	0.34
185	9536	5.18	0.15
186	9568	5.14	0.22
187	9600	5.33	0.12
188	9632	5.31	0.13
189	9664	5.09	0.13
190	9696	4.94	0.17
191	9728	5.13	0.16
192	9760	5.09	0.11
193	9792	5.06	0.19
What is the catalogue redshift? 0.163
